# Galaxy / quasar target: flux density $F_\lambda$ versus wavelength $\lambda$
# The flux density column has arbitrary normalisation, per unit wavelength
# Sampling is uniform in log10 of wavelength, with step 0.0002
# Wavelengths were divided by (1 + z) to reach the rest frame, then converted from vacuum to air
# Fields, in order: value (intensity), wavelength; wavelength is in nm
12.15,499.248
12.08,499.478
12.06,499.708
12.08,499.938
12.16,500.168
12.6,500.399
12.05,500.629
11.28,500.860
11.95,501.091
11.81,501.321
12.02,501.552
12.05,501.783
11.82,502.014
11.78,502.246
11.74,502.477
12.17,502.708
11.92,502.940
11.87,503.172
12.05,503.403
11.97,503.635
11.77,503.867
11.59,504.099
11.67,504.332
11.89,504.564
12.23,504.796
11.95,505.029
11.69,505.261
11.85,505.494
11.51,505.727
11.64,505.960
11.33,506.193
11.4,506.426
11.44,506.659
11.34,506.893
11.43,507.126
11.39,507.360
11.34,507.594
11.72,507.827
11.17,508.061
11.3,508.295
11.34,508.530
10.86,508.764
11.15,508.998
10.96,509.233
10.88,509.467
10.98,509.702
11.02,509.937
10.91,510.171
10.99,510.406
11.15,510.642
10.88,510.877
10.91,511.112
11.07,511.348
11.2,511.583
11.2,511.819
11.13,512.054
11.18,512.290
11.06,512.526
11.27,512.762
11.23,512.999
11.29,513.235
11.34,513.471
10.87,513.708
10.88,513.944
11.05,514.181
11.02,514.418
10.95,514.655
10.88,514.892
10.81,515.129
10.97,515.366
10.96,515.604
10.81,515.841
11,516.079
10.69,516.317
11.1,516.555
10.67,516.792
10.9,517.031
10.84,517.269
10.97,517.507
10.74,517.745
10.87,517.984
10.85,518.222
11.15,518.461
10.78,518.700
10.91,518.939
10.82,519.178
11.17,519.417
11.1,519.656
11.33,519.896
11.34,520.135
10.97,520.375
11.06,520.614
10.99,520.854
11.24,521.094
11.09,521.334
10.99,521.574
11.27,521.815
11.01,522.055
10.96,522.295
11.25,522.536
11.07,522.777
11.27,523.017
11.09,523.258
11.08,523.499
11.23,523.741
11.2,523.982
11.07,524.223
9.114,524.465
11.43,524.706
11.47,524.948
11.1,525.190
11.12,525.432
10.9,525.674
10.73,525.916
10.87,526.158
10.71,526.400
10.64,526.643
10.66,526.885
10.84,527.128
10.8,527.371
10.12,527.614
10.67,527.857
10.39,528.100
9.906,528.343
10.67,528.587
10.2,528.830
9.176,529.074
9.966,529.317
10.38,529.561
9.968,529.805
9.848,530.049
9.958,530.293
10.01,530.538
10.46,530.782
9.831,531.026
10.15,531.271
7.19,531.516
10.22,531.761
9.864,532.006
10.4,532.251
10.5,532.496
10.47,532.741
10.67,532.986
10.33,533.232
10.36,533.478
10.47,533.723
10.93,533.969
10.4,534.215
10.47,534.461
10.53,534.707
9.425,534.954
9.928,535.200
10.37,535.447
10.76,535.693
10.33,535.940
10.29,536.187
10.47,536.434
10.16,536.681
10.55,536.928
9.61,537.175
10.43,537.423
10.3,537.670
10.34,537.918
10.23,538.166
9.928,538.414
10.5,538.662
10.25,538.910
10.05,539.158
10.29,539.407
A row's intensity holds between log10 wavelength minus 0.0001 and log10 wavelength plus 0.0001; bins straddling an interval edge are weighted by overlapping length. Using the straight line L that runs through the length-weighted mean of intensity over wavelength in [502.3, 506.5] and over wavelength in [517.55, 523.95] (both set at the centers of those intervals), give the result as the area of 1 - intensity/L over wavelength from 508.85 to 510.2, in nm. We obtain 0.07 nm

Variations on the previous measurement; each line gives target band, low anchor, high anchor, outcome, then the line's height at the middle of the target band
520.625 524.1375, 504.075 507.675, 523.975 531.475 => -0.14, 10.7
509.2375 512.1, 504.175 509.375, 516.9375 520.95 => 0.08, 11.3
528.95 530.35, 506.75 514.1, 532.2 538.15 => 0.09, 10.5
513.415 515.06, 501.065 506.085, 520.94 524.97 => 0.06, 11.4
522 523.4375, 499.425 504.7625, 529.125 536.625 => -0.05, 10.7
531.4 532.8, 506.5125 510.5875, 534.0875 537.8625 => 0.09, 10.4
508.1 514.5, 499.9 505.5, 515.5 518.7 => 0.12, 11.3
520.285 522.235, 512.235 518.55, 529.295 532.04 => -0.10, 10.5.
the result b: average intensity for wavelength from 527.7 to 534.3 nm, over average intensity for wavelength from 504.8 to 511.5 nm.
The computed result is 0.90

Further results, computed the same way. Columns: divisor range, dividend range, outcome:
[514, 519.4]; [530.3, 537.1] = 0.94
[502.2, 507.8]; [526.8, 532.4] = 0.86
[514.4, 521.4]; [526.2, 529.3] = 0.95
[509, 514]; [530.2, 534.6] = 0.92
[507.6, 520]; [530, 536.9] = 0.92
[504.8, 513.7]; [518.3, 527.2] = 0.98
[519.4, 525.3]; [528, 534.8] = 0.91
